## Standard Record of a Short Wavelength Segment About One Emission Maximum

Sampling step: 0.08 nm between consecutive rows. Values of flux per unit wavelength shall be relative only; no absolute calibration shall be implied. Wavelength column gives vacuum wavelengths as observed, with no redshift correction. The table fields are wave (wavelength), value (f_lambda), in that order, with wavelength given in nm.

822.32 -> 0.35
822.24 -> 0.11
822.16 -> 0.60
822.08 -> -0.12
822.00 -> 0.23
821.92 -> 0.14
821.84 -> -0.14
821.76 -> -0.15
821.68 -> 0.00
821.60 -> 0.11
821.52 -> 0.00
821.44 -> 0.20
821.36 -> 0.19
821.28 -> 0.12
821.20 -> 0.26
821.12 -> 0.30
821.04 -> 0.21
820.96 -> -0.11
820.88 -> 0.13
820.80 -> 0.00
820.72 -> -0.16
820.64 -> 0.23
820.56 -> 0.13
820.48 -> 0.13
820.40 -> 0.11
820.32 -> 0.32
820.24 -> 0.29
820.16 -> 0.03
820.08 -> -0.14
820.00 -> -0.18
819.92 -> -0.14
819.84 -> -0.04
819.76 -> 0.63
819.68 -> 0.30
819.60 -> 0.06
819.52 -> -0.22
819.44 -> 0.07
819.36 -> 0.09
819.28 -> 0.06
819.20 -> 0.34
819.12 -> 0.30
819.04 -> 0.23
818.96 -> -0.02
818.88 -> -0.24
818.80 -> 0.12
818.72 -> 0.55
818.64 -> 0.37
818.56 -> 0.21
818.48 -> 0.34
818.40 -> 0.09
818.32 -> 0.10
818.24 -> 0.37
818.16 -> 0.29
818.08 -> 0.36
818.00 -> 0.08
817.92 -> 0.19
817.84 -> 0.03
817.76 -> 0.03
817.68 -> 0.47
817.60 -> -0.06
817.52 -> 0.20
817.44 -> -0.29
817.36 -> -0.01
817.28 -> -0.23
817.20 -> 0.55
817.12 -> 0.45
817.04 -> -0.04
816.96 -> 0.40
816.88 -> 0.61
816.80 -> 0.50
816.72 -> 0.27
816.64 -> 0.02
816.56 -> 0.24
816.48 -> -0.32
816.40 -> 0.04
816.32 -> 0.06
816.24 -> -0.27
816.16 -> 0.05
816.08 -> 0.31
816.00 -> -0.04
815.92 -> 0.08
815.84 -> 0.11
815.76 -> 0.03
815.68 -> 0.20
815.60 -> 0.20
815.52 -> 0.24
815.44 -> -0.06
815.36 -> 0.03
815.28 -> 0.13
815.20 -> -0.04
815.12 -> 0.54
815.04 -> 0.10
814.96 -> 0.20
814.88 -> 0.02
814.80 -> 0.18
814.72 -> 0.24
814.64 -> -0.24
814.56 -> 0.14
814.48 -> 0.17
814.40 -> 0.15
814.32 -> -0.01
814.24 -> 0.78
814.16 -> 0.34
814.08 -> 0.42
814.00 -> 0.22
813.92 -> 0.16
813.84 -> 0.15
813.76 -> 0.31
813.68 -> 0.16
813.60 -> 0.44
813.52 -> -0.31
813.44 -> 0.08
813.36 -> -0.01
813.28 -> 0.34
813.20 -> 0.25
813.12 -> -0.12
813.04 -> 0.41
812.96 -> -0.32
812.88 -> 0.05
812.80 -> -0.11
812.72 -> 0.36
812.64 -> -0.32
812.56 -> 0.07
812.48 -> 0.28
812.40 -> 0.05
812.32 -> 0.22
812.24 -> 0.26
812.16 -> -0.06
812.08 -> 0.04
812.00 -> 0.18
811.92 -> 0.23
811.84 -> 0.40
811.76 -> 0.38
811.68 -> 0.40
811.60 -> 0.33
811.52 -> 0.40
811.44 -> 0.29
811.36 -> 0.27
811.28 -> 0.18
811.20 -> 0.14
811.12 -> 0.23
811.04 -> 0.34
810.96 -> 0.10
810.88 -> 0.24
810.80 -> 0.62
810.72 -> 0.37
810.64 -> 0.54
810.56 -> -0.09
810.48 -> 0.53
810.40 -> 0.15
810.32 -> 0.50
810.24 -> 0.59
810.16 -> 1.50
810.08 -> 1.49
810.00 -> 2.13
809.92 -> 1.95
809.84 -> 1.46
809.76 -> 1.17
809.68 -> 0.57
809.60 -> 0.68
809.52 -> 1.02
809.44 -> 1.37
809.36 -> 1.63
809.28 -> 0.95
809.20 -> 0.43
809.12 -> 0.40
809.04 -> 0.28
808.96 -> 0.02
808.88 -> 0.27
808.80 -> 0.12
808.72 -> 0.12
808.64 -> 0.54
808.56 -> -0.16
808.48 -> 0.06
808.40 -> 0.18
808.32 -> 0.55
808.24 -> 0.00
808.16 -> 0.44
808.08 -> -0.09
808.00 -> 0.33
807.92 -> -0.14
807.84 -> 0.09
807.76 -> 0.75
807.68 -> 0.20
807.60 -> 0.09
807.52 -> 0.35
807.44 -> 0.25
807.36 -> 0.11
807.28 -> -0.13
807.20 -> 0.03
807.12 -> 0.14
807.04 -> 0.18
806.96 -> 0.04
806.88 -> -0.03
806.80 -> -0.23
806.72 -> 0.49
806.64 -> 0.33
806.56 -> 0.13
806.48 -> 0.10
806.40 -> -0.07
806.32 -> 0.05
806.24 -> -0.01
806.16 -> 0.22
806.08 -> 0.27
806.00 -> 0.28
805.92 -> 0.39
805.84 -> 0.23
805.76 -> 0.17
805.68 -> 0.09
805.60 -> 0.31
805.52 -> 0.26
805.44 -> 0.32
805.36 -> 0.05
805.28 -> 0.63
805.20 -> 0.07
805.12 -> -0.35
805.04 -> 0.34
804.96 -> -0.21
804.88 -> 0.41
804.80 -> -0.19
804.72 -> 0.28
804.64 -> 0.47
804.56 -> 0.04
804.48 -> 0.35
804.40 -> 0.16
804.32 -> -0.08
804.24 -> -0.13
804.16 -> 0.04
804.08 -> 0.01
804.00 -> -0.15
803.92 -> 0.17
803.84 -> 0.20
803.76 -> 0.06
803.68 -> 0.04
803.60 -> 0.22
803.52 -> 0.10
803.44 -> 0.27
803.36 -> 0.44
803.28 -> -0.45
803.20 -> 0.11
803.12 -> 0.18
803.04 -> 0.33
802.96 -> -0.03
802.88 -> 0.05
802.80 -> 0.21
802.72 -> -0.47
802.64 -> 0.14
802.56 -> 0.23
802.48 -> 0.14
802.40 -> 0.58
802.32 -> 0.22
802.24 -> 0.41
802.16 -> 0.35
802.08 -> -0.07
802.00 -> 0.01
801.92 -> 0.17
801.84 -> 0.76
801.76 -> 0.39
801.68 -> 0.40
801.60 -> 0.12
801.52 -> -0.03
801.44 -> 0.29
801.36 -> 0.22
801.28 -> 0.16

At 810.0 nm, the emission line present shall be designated [O II]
